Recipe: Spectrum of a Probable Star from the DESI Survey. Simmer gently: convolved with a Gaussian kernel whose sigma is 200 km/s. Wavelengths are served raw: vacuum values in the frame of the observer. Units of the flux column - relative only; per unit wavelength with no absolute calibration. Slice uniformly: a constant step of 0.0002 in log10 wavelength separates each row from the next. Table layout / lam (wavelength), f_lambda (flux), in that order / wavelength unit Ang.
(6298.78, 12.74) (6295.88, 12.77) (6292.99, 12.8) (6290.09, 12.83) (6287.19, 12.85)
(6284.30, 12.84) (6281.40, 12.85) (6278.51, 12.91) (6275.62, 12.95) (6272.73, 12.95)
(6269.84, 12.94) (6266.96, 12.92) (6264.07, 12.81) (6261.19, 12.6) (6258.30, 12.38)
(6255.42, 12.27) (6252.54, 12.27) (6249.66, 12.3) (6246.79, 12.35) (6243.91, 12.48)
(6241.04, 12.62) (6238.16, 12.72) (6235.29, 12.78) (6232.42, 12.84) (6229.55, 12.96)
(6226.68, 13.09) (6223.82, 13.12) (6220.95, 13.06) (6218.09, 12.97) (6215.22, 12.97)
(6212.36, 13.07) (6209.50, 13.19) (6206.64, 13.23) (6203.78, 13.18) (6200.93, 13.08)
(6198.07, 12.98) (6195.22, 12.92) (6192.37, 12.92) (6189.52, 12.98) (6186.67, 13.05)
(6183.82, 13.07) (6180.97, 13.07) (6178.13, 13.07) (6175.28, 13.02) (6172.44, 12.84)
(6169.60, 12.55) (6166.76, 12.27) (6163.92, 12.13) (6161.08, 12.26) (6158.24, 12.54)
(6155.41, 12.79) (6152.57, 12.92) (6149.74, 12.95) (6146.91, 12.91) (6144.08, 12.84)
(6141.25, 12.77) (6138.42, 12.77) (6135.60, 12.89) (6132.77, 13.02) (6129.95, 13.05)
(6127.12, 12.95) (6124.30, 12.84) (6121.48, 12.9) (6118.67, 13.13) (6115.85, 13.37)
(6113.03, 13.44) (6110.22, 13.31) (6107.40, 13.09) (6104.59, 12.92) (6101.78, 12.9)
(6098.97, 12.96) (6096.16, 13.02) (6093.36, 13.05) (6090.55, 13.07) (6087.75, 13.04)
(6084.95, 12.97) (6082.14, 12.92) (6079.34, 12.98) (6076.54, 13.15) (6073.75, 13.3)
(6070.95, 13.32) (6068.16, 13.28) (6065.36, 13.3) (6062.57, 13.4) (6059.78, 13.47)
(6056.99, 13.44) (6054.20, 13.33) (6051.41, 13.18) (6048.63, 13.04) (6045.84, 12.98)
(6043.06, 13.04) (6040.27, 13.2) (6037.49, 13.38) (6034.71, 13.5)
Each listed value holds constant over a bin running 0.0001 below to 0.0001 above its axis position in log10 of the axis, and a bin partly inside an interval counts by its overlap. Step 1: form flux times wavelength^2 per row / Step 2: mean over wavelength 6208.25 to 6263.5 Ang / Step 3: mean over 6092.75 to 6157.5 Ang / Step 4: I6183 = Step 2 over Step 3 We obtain 1.0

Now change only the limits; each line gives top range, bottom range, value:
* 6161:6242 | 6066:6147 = 1.02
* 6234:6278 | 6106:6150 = 1.01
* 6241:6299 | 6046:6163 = 1.03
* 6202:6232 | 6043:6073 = 1.04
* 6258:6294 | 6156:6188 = 1.04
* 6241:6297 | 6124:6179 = 1.03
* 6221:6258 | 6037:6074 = 1.01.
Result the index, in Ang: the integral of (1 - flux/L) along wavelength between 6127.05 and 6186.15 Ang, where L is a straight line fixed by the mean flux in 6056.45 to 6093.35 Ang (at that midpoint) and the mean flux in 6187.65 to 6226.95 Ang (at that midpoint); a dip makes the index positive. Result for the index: 1.4 Ang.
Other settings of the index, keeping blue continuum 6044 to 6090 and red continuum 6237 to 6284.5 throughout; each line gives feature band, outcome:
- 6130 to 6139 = 0.1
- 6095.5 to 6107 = 0.1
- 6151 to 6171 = 0.7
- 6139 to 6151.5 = 0.1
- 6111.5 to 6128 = -0.1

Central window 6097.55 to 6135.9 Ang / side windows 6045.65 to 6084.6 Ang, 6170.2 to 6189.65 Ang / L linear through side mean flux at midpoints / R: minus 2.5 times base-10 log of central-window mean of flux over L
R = 0.01 mag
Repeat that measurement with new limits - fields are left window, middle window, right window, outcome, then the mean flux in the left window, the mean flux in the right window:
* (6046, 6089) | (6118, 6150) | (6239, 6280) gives 0.01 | 13.2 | 12.6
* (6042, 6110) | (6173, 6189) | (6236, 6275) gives -0.02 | 13.1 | 12.6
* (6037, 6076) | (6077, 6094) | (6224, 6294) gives 0.01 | 13.3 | 12.7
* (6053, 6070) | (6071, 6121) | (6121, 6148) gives 0.00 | 13.4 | 12.9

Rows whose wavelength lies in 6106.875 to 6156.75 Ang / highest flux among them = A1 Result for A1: 13.44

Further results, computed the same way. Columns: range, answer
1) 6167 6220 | 13.23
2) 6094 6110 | 13.09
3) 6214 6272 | 13.12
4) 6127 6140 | 13.05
